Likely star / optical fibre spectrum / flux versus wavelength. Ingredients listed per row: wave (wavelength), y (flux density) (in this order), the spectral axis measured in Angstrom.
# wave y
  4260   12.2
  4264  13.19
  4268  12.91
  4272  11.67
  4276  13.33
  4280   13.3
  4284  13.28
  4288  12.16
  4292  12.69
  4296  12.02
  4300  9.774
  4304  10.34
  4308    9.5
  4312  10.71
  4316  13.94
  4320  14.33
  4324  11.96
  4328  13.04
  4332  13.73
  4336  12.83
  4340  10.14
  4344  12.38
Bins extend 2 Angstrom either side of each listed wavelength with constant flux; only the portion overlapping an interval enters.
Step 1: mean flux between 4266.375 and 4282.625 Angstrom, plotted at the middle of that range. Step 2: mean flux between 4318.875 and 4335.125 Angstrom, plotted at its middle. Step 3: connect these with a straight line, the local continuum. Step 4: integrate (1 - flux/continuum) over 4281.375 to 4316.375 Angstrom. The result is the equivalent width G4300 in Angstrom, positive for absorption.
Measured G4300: 3.9 Angstrom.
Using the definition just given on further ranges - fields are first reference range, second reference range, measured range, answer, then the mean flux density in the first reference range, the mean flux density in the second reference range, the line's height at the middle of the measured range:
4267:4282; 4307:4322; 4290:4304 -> 1.3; 12.8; 12.3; 12.5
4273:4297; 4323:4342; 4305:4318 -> 1.3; 12.8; 12.4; 12.5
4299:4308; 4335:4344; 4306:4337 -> -5.0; 9.96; 11.5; 10.7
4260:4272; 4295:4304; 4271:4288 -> -1.5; 12.7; 10.6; 11.9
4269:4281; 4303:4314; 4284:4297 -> -1.0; 12.7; 10.2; 11.5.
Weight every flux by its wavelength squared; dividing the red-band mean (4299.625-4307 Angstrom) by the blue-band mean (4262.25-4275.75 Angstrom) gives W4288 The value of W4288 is 0.81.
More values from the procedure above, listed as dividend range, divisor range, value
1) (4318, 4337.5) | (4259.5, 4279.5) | 1.06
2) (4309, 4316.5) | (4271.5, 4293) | 0.92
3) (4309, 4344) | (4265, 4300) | 1.02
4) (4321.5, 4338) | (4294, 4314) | 1.25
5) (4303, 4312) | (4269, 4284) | 0.79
